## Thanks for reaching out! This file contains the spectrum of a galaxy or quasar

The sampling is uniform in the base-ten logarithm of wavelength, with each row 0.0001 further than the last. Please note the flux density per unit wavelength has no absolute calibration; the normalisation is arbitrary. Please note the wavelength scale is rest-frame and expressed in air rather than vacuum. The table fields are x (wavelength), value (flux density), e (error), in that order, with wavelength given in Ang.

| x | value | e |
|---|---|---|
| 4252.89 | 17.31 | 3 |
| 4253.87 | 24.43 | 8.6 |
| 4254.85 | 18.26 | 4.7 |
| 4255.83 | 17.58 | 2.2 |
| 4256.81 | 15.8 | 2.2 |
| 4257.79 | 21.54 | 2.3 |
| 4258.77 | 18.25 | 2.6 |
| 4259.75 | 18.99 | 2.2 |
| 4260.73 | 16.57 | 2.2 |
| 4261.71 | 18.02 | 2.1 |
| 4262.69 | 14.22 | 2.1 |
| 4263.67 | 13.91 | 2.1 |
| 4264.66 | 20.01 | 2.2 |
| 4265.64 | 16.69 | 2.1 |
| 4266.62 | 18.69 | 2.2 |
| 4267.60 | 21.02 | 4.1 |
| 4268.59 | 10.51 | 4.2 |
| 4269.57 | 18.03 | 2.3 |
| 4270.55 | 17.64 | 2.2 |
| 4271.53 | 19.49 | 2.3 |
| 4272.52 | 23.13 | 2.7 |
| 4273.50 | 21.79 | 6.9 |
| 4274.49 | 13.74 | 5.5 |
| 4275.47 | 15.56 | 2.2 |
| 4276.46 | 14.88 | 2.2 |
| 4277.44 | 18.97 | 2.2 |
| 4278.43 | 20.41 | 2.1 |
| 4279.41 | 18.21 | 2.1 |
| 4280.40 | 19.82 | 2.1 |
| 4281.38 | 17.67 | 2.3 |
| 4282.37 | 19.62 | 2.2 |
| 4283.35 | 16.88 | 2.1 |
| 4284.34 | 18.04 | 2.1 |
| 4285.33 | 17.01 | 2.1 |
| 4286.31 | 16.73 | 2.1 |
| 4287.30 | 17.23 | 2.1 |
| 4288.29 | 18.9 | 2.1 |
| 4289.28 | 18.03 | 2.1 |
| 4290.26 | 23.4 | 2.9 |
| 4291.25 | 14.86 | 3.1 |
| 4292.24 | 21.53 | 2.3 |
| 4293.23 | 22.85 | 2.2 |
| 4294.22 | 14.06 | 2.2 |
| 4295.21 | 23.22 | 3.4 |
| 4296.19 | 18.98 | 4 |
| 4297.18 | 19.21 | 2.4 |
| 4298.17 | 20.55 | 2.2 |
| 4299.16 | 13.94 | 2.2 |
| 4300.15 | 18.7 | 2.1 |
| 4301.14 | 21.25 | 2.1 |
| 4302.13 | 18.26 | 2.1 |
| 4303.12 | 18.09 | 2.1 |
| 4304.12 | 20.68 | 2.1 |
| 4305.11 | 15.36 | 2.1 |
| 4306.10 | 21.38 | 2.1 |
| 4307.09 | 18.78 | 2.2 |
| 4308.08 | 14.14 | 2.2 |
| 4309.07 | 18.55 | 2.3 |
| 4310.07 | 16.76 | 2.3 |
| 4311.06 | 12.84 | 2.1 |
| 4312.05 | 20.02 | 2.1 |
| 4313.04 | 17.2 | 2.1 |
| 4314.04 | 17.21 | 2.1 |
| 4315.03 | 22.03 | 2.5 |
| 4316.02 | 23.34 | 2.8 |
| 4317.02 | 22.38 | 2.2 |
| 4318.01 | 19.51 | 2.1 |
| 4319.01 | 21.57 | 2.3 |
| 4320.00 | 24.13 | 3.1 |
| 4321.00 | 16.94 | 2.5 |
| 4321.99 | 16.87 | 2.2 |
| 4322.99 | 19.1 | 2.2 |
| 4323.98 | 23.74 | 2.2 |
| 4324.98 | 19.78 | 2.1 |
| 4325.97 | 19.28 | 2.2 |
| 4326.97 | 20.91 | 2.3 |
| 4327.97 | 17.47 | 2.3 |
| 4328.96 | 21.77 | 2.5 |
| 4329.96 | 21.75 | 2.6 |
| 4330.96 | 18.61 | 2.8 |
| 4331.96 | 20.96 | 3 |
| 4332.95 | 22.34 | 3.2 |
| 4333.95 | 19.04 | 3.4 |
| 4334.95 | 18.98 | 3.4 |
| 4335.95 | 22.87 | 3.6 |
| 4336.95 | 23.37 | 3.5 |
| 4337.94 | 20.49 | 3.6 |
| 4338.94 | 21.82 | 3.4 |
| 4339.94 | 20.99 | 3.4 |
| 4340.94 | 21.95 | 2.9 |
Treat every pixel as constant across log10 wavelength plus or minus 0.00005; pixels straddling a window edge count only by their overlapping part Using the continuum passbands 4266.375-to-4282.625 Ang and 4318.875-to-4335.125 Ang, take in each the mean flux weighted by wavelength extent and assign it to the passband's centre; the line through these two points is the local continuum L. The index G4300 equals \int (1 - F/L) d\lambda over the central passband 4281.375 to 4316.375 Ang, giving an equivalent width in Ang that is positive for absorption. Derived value 1.03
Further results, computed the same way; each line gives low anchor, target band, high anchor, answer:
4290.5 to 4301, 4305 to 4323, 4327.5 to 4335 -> 0.6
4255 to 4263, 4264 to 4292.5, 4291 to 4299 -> 0.6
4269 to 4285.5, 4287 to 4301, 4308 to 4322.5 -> -0.3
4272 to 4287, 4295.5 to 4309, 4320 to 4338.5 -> 0.5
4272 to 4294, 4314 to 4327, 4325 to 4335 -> -0.5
